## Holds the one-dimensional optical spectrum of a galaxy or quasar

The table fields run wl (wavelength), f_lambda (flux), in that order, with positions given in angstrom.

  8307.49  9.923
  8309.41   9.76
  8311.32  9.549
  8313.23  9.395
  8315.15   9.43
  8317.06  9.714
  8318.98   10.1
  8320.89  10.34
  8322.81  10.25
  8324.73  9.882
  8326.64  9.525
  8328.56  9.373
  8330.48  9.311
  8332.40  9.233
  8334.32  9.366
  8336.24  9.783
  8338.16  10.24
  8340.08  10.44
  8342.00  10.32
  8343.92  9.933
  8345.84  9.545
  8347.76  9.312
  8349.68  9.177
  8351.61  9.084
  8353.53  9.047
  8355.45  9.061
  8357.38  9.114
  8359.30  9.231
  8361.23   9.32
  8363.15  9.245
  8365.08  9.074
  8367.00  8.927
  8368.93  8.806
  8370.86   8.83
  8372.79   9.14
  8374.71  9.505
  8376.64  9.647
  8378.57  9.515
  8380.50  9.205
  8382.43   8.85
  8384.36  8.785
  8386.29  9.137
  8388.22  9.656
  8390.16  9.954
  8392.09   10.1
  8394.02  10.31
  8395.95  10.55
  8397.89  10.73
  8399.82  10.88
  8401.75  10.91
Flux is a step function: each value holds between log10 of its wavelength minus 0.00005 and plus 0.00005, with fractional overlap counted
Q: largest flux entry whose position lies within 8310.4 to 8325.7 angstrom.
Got 10.34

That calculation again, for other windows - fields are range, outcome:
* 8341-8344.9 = 10.32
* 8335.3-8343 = 10.44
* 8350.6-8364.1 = 9.32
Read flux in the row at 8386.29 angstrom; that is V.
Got 9.137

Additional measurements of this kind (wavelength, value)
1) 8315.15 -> 9.43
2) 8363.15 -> 9.245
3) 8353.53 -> 9.047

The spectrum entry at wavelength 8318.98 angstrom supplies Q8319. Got 10.1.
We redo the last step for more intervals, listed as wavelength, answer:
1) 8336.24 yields 9.783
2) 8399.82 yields 10.88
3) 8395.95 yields 10.55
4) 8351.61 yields 9.084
